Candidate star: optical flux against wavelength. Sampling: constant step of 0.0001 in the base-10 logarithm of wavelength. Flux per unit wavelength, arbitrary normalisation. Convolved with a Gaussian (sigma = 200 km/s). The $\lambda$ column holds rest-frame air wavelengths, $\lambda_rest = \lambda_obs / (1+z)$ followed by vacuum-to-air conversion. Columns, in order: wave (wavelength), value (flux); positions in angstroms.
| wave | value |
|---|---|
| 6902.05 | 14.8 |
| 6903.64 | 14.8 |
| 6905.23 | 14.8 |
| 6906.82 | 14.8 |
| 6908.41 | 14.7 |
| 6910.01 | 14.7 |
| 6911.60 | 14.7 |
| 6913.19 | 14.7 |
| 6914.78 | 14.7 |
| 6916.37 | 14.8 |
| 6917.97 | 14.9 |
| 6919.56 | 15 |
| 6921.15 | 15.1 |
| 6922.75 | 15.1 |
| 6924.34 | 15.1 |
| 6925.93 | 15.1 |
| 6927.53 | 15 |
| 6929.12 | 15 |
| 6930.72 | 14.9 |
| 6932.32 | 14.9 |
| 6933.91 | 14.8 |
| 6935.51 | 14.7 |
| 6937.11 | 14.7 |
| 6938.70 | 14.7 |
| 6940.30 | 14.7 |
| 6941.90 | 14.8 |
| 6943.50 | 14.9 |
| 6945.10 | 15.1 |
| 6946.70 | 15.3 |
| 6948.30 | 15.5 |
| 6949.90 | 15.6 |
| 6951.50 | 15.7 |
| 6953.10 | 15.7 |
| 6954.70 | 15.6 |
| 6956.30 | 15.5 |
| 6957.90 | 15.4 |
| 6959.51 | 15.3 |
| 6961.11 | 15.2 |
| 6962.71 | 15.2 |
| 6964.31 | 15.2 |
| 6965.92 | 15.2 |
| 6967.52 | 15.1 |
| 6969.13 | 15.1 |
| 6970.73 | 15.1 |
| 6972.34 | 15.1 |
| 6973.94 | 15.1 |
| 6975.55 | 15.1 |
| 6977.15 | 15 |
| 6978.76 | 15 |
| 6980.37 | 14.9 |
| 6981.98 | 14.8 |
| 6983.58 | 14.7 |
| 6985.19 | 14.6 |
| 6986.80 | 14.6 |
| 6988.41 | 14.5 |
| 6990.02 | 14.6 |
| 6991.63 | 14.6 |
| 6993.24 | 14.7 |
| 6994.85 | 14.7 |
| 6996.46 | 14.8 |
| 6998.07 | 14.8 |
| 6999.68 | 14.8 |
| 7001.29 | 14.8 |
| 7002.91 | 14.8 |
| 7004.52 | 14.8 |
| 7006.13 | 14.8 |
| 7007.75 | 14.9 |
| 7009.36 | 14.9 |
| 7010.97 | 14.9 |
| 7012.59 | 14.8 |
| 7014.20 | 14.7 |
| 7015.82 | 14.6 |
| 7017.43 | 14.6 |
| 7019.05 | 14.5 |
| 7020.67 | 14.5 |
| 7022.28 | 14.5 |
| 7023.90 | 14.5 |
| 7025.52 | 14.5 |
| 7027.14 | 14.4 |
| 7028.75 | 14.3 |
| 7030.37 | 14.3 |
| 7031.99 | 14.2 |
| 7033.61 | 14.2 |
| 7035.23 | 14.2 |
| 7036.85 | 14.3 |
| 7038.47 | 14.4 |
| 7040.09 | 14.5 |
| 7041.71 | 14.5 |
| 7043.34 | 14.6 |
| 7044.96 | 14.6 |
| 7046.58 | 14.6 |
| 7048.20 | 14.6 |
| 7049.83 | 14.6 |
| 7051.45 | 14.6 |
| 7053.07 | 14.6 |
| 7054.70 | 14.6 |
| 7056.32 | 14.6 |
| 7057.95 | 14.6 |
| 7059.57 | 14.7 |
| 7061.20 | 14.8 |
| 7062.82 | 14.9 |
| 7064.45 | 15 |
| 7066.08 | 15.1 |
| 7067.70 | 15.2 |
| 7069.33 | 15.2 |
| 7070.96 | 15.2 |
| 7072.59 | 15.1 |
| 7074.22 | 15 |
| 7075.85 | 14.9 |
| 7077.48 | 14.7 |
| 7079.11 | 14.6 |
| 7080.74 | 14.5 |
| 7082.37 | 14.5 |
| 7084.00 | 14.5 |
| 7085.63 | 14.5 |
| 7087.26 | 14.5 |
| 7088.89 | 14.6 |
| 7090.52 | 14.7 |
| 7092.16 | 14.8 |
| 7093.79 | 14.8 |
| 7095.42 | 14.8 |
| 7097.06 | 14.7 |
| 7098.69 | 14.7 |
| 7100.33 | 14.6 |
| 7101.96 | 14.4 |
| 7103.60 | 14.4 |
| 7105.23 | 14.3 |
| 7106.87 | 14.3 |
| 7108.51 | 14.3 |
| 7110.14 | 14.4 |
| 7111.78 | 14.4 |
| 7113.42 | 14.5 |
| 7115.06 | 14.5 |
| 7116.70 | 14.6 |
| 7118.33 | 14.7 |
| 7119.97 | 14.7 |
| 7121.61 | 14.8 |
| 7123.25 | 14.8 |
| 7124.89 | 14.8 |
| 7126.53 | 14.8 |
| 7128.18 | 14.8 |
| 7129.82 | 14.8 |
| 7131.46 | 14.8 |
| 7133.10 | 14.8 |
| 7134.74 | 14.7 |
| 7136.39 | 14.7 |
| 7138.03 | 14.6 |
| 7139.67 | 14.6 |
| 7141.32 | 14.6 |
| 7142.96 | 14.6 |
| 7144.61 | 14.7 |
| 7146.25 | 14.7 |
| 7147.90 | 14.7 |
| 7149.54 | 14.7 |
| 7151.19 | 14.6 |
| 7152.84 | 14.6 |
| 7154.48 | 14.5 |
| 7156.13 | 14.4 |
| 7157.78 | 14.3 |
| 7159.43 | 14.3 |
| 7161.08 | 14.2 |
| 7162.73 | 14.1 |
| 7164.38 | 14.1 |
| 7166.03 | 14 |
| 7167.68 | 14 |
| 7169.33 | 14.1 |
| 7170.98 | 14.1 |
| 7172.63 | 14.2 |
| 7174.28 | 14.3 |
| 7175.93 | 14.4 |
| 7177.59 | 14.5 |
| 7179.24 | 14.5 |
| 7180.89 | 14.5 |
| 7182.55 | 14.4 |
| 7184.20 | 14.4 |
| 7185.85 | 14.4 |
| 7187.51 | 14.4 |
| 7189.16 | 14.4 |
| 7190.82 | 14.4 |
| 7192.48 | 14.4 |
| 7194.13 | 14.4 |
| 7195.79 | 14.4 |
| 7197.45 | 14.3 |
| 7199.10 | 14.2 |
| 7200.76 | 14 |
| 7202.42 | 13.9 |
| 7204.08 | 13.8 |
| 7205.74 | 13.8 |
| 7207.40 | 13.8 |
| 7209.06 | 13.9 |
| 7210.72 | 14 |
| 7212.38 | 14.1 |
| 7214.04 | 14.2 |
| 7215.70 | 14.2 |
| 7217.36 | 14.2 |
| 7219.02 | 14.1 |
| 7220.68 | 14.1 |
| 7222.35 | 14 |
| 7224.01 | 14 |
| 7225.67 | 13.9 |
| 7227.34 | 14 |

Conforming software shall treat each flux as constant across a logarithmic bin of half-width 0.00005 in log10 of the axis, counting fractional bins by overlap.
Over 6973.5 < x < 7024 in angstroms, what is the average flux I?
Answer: 14.7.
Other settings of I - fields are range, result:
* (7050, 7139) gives 14.7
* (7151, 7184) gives 14.3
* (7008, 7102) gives 14.6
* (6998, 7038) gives 14.6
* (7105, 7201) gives 14.5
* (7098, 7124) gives 14.5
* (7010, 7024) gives 14.6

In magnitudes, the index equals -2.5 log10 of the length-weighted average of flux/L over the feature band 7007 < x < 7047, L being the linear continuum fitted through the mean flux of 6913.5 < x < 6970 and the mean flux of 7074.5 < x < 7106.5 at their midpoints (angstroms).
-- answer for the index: 0.02 mag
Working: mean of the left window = 15.1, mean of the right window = 14.6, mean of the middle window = 14.5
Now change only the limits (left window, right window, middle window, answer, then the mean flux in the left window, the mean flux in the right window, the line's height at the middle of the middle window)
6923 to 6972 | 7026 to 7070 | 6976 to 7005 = 0.01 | 15.1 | 14.6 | 14.9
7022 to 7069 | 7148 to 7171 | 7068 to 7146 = -0.02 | 14.6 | 14.3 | 14.4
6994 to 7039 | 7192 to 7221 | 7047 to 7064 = -0.01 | 14.6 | 14.1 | 14.5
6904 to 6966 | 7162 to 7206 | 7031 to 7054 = 0.02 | 15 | 14.2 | 14.7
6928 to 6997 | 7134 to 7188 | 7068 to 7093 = -0.01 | 15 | 14.4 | 14.7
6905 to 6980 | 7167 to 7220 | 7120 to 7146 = -0.02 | 15.1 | 14.2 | 14.4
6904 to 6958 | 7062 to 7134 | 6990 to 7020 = 0.01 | 15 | 14.7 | 14.9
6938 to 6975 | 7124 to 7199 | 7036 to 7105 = 0.01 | 15.2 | 14.5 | 14.8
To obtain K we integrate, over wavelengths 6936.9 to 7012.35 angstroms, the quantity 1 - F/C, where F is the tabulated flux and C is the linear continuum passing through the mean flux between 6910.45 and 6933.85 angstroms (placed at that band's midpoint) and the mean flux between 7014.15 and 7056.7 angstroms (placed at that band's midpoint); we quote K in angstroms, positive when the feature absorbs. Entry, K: -1.4 angstroms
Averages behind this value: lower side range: 14.9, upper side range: 14.5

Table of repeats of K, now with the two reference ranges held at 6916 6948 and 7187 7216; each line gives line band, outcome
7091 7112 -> -0.1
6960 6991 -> -0.3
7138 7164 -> -0.4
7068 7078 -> -0.4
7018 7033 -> 0.3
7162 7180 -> 0.0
